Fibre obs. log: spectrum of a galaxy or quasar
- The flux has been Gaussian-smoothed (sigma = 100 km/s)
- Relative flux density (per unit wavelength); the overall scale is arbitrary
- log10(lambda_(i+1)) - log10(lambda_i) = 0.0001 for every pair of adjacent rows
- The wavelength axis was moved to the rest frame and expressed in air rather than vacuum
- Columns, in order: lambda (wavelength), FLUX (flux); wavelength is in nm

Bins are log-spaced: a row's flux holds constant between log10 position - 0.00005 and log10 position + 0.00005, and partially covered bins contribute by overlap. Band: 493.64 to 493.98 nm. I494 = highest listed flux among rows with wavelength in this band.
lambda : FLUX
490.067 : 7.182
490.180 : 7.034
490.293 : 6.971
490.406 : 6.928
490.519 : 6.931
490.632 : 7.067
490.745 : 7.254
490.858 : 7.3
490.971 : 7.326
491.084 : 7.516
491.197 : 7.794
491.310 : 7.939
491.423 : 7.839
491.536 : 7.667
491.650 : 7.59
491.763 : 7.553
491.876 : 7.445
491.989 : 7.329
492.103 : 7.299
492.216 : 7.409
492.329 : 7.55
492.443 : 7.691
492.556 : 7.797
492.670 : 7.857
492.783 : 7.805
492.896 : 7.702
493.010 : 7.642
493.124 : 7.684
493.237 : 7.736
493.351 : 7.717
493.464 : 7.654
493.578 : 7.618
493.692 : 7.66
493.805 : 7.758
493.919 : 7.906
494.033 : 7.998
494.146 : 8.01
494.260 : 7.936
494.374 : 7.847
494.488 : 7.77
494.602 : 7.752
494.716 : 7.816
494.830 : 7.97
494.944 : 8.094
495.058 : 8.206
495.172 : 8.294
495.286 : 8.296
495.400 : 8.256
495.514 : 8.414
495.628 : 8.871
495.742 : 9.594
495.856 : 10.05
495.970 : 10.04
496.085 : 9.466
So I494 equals 7.906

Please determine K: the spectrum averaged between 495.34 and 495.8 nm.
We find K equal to 8.79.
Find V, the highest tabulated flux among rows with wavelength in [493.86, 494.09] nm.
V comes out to 7.998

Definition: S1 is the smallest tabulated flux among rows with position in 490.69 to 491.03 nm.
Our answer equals 7.254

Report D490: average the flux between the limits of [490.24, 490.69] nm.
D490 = 6.97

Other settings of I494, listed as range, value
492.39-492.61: 7.797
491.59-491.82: 7.59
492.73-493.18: 7.805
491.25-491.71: 7.939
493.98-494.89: 8.01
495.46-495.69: 8.871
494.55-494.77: 7.816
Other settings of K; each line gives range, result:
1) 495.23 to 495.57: 8.33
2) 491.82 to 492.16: 7.36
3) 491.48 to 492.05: 7.51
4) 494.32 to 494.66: 7.78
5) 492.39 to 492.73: 7.79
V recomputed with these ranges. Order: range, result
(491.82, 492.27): 7.445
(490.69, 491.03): 7.326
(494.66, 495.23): 8.294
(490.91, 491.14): 7.516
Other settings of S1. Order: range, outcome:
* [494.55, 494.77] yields 7.752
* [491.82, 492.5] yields 7.299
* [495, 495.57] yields 8.206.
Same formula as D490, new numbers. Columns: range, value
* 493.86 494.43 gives 7.94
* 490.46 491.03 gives 7.18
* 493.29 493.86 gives 7.68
